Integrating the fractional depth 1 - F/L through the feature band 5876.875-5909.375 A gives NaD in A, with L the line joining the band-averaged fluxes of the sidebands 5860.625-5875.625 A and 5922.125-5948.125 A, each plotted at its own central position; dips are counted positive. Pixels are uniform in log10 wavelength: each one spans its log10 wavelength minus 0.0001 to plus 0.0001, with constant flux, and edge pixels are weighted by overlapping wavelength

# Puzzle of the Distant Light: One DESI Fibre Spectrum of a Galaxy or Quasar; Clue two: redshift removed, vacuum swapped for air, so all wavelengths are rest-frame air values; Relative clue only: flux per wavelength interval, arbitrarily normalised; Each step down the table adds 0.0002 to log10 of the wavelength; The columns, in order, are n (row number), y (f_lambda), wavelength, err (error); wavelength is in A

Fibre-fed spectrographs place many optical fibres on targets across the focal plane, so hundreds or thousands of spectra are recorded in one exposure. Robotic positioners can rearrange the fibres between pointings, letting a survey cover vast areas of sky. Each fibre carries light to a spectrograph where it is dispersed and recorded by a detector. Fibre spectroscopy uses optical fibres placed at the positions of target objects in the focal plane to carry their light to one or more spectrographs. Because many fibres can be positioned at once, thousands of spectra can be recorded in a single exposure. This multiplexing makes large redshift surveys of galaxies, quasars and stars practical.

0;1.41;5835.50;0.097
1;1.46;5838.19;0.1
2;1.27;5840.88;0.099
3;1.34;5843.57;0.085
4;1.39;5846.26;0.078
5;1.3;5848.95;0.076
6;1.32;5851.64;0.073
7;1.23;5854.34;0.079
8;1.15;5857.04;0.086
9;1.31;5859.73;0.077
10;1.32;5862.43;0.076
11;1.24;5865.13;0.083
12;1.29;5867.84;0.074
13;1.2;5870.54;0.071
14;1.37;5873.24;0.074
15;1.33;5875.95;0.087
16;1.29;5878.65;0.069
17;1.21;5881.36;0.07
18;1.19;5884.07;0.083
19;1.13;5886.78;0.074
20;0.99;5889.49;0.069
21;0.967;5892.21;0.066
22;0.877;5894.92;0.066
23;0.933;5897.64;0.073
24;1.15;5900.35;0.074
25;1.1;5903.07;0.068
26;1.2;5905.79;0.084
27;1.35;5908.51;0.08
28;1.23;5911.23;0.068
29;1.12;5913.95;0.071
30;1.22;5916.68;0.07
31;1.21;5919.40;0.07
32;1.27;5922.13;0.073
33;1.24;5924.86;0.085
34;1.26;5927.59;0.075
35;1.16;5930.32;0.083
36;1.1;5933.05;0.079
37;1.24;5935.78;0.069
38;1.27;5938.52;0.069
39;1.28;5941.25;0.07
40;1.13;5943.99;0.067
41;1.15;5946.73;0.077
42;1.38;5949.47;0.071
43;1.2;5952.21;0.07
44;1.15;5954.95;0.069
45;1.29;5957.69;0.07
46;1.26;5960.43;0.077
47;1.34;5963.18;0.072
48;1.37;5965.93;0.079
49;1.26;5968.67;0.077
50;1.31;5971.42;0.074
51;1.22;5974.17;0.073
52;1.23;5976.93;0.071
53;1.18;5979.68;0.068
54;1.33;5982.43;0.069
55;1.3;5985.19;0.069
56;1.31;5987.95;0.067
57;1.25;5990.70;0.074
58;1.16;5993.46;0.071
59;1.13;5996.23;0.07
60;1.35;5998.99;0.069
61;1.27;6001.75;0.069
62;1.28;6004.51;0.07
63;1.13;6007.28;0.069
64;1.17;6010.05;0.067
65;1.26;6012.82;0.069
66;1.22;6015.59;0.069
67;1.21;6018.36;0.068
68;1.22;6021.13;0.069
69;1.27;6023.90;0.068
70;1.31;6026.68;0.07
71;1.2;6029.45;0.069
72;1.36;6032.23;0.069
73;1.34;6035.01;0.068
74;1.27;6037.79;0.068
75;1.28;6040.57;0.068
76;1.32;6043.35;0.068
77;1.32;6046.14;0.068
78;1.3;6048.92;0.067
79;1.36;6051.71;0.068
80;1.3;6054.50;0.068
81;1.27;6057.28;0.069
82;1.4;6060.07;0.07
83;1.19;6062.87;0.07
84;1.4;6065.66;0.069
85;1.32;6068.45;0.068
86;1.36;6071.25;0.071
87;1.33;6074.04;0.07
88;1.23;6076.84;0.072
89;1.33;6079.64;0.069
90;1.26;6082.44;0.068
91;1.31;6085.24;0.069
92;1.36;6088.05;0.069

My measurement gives 3.68 A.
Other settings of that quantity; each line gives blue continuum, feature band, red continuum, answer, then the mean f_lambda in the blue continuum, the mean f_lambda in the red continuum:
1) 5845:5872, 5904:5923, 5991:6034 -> 0.6 A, 1.28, 1.24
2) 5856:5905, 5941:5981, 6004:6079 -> -0.8 A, 1.17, 1.28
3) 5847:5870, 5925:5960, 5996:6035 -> 1.1 A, 1.27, 1.25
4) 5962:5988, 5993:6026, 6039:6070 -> 1.8 A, 1.28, 1.31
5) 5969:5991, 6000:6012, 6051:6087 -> 0.6 A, 1.27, 1.31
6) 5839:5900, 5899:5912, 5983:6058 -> 0.2 A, 1.21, 1.27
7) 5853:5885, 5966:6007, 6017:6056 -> 0.8 A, 1.26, 1.29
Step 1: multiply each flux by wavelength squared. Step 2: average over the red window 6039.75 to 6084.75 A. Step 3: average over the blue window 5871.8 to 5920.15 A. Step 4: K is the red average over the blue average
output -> 1.20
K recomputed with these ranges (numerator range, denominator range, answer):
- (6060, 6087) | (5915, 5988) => 1.09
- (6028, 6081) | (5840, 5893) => 1.12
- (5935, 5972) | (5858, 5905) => 1.10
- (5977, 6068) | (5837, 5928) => 1.09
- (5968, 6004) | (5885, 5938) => 1.12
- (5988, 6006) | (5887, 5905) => 1.27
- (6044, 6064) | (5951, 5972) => 1.06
